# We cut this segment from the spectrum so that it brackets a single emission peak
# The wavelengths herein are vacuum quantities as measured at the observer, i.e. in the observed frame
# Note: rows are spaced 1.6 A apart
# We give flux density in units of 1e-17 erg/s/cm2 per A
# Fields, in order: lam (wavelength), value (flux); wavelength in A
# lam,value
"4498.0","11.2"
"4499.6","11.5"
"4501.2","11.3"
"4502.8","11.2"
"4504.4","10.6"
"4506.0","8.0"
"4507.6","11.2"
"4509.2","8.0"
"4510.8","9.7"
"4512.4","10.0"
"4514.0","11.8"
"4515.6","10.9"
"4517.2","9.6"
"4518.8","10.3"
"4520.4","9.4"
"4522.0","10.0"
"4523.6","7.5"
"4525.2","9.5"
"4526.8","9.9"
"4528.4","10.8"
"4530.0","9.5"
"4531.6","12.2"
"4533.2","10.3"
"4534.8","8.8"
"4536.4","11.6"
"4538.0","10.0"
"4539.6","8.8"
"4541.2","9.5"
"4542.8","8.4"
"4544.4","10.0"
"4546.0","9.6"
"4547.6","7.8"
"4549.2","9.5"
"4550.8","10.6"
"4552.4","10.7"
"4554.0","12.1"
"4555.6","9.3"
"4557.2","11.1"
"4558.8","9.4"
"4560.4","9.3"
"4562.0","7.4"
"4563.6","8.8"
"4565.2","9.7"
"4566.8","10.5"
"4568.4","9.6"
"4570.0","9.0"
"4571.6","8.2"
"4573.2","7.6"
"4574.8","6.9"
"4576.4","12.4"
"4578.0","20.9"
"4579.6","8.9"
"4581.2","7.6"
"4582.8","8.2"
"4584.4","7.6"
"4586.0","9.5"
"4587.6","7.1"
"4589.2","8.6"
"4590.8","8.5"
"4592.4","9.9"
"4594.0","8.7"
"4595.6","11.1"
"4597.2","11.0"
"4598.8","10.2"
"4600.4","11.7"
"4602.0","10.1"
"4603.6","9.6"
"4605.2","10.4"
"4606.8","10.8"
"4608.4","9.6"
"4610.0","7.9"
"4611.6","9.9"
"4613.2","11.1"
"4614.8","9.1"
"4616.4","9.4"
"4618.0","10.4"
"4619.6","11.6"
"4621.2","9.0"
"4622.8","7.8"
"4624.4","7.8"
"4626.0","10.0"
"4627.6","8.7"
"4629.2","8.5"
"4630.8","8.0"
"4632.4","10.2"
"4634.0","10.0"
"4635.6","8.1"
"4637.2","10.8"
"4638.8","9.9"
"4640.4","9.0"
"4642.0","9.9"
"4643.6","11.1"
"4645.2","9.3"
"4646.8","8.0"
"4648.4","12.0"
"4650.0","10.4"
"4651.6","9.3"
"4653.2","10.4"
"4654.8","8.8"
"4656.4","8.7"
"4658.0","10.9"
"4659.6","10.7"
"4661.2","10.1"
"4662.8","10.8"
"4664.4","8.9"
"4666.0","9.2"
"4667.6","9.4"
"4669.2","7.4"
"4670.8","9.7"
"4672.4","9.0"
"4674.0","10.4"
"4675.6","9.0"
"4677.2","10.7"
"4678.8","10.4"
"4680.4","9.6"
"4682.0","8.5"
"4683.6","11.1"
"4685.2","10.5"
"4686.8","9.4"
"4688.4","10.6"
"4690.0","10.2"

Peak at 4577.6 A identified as H-gamma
